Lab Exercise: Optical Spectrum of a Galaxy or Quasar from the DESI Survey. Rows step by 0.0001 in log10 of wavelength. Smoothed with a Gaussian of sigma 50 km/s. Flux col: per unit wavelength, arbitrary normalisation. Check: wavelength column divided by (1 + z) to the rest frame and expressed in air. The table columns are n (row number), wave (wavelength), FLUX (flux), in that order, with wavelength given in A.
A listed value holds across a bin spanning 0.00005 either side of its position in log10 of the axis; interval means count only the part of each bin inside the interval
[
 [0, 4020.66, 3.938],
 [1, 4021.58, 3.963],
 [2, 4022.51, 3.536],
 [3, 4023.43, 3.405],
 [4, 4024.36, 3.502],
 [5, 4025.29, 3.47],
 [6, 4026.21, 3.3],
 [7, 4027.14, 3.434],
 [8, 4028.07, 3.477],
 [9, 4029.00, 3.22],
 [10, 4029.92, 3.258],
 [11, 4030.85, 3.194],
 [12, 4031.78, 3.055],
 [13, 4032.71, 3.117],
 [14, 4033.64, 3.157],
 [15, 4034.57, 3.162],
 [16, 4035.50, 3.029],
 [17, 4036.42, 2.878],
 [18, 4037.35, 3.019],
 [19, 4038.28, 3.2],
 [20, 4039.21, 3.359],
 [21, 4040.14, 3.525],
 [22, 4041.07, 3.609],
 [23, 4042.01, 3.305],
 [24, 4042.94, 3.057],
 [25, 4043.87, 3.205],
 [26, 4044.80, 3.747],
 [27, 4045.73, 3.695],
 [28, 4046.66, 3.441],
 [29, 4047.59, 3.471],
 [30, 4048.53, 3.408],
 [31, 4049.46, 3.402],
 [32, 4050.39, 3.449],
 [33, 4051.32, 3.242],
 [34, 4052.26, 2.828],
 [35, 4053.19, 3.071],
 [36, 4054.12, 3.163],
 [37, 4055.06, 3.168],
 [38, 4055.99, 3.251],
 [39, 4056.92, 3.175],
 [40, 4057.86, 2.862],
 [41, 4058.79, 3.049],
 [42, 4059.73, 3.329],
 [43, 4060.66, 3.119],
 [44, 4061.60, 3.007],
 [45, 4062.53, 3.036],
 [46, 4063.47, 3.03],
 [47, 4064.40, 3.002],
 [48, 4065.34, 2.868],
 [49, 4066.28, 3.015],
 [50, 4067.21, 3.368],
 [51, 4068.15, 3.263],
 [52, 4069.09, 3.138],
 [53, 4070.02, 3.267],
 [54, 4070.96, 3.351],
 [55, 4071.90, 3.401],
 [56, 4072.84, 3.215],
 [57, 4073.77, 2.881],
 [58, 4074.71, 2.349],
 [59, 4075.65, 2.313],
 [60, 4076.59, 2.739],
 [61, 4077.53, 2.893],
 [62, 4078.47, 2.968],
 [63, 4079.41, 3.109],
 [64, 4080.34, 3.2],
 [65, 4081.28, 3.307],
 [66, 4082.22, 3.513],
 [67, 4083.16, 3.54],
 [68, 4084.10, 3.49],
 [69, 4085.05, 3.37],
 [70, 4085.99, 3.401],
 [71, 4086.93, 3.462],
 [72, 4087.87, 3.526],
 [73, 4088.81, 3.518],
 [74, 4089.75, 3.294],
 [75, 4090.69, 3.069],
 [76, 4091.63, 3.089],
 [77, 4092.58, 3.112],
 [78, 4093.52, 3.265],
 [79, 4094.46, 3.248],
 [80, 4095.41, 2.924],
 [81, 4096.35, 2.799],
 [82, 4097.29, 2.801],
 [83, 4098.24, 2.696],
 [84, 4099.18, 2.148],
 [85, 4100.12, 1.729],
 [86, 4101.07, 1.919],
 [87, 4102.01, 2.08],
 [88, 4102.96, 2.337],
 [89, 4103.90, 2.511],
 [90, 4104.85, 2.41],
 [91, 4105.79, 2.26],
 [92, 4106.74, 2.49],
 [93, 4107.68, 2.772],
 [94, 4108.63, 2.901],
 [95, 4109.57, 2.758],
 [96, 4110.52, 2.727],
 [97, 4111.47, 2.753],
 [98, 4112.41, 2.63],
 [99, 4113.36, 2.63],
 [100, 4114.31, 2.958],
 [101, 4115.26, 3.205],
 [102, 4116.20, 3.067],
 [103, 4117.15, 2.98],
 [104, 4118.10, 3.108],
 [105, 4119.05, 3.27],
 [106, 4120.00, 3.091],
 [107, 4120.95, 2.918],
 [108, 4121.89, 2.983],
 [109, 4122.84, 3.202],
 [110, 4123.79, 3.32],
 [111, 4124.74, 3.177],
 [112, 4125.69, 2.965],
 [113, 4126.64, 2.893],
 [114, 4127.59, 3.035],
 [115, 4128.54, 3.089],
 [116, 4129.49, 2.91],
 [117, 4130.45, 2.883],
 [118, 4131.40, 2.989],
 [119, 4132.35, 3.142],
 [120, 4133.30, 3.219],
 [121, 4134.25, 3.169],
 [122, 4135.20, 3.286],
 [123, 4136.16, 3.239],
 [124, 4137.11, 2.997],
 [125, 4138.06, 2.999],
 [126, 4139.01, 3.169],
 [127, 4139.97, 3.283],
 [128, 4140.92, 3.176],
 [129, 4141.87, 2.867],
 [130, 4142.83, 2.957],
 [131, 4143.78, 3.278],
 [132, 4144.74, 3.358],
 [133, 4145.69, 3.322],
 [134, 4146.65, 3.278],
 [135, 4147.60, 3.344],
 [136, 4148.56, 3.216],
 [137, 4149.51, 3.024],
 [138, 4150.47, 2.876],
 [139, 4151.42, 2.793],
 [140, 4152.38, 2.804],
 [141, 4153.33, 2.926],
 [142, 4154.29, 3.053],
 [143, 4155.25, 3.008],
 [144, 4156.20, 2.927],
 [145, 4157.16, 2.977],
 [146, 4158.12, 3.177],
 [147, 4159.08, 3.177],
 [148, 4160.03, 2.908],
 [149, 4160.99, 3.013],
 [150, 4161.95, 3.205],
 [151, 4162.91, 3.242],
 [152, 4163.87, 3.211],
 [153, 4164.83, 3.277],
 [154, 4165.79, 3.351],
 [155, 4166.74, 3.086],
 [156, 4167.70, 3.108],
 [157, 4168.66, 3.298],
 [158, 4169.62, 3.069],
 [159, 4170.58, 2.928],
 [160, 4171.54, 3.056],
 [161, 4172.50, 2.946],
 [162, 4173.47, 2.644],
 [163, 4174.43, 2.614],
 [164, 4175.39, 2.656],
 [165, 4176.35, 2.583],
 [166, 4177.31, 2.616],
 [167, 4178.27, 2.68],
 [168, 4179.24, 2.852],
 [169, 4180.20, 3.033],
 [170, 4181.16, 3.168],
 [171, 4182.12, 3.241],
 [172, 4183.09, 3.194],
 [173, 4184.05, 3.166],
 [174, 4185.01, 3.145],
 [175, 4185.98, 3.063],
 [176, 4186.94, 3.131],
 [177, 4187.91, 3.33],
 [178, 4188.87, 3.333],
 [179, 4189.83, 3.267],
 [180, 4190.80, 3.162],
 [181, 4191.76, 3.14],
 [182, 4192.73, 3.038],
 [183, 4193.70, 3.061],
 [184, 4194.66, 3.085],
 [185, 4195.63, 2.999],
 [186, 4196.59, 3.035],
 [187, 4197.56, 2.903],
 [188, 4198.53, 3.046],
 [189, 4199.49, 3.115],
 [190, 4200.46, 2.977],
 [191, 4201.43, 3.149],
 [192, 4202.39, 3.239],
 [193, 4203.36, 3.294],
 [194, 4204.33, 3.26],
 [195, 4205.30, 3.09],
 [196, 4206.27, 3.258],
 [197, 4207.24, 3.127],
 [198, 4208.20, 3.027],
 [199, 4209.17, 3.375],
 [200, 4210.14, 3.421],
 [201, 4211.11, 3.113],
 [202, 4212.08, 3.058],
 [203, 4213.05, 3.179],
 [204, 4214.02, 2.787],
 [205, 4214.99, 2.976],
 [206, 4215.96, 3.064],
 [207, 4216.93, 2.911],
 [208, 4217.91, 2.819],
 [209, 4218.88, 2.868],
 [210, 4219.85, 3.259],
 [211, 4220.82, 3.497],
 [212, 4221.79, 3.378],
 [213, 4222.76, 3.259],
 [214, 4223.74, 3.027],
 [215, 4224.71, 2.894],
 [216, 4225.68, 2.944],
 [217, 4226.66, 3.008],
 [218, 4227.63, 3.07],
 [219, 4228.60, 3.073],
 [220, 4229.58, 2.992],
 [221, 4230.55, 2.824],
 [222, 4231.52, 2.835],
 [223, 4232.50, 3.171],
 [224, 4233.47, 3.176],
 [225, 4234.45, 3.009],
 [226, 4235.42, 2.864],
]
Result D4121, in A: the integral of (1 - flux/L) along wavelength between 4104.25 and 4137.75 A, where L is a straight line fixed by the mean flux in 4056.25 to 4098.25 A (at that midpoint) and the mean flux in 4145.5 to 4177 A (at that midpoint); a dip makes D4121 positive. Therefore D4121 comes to 1.3 A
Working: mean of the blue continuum 3.12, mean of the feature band 2.95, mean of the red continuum 3.03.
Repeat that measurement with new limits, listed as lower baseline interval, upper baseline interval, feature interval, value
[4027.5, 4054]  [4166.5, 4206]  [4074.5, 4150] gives 4.2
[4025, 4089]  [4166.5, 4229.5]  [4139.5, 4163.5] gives 0.2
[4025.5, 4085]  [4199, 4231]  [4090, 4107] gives 3.0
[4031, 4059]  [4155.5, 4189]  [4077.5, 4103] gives 1.3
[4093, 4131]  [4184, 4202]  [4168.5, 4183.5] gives 0.7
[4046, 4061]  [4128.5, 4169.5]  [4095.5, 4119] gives 3.9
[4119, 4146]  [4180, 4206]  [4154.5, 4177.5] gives 0.8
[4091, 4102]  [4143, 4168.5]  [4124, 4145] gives -1.0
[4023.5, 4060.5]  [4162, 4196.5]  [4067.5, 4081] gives 0.8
